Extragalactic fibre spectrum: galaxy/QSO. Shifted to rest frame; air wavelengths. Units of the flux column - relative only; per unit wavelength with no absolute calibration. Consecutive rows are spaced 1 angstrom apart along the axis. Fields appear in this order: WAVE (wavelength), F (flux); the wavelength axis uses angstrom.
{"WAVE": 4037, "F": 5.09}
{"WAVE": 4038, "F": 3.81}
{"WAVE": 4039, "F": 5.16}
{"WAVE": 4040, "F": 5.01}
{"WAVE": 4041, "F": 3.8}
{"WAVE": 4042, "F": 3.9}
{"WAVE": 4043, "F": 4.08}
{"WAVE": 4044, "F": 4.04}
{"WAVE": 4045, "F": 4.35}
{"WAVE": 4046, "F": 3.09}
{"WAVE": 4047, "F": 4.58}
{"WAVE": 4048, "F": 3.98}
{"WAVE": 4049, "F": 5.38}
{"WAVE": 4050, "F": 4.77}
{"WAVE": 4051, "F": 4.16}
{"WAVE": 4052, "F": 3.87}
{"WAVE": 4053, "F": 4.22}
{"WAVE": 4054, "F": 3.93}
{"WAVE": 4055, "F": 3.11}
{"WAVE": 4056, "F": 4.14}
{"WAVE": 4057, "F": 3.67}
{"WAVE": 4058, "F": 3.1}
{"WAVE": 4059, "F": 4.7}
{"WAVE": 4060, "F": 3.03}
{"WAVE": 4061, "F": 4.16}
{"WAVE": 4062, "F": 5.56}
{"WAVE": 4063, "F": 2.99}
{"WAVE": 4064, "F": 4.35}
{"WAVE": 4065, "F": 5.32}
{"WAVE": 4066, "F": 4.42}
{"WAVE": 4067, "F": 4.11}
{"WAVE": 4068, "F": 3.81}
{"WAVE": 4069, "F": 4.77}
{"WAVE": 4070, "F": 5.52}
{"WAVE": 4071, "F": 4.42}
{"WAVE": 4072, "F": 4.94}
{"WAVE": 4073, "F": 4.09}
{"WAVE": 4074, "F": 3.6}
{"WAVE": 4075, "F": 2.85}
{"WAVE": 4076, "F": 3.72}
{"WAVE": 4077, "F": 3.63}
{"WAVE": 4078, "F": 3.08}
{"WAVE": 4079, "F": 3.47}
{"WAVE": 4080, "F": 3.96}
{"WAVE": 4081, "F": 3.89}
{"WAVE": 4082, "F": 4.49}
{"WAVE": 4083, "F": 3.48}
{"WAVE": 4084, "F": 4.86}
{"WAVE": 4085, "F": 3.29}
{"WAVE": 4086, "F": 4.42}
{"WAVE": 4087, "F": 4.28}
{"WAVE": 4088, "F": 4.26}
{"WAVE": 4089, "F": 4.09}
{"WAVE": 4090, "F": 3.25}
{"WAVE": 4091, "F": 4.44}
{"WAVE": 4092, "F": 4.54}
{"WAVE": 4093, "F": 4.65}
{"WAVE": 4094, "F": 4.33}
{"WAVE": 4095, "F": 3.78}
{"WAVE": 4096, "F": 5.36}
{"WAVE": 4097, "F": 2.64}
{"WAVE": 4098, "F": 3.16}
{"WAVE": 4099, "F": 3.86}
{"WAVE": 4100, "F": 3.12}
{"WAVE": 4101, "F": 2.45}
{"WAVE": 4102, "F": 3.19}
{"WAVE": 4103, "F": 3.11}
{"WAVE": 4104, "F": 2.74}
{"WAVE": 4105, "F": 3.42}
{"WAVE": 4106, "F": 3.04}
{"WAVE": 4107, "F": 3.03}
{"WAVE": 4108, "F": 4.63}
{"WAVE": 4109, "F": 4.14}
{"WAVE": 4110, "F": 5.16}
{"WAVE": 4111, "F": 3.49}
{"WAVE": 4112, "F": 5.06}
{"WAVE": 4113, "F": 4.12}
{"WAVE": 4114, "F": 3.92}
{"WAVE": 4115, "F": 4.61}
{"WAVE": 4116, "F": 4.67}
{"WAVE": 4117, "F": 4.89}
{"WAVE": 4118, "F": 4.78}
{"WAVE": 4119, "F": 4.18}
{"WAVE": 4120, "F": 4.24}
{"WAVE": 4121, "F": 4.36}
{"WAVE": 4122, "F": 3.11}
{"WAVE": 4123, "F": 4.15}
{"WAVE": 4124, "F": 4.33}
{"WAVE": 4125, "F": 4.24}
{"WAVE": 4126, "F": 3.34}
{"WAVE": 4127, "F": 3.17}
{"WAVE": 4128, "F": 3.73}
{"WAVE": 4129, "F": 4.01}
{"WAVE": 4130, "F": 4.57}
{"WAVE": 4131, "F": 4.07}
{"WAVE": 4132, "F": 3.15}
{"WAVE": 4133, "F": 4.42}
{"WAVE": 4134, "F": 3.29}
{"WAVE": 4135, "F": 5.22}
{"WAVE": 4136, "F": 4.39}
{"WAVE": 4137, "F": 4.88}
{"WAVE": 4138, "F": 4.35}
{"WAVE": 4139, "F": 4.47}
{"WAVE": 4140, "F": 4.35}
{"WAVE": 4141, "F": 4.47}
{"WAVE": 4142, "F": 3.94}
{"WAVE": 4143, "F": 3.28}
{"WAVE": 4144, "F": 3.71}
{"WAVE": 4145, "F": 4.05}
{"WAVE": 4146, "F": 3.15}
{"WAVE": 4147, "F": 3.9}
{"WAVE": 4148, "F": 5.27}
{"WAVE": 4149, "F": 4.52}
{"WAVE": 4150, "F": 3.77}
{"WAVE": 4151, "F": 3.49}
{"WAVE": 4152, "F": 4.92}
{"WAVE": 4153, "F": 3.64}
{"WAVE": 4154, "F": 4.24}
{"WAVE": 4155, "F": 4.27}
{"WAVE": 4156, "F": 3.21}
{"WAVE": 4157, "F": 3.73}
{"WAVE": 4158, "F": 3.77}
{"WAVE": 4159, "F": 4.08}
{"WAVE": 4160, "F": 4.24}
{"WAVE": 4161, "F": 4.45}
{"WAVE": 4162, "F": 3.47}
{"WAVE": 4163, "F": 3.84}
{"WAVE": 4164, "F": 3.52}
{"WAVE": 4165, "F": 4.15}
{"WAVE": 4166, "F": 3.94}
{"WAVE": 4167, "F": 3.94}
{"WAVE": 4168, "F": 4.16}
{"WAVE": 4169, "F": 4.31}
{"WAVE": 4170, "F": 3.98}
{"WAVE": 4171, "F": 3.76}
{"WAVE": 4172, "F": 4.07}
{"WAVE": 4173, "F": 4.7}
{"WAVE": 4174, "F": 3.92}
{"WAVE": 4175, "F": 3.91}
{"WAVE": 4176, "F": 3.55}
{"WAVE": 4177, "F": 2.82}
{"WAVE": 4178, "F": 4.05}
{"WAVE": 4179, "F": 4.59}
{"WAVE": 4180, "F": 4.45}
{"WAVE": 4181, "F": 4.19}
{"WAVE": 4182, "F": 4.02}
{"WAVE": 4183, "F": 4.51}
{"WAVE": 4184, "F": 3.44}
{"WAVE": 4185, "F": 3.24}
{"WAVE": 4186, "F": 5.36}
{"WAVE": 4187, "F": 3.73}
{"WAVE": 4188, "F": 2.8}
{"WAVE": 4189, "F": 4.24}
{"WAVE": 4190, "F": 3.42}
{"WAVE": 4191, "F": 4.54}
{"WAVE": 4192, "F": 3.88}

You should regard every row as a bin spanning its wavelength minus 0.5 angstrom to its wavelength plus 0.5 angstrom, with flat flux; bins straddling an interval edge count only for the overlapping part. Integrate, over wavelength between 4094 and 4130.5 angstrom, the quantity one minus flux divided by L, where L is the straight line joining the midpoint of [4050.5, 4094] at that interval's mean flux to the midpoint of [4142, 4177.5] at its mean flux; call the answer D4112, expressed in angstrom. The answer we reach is 1.0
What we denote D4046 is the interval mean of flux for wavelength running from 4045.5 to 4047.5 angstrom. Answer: 3.83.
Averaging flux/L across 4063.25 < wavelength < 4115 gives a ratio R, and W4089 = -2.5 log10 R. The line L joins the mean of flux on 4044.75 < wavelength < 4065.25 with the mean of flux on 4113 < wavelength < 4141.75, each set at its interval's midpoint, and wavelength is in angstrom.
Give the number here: 0.05 mag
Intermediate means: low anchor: 4.1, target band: 3.96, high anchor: 4.19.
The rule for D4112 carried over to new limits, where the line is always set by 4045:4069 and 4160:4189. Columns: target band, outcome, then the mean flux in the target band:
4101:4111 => 1.3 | 3.54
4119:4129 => 0.4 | 3.88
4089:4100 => 0.3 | 3.97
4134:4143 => -0.8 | 4.37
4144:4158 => 0.0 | 3.99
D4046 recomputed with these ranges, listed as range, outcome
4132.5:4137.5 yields 4.44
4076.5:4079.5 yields 3.39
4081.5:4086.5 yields 4.11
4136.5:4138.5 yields 4.62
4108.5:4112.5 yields 4.46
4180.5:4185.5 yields 3.88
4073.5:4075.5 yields 3.23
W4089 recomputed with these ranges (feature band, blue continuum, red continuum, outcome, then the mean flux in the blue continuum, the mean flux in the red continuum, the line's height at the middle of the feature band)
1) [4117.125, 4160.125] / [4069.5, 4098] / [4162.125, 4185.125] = -0.020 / 4.03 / 3.96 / 3.99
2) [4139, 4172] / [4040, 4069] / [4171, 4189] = 0.000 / 4.12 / 3.96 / 3.99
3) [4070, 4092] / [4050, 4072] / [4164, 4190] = 0.047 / 4.19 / 3.97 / 4.15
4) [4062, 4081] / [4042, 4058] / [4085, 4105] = -0.049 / 4.05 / 3.75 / 3.91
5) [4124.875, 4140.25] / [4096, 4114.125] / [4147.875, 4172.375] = -0.077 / 3.61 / 4.01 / 3.81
